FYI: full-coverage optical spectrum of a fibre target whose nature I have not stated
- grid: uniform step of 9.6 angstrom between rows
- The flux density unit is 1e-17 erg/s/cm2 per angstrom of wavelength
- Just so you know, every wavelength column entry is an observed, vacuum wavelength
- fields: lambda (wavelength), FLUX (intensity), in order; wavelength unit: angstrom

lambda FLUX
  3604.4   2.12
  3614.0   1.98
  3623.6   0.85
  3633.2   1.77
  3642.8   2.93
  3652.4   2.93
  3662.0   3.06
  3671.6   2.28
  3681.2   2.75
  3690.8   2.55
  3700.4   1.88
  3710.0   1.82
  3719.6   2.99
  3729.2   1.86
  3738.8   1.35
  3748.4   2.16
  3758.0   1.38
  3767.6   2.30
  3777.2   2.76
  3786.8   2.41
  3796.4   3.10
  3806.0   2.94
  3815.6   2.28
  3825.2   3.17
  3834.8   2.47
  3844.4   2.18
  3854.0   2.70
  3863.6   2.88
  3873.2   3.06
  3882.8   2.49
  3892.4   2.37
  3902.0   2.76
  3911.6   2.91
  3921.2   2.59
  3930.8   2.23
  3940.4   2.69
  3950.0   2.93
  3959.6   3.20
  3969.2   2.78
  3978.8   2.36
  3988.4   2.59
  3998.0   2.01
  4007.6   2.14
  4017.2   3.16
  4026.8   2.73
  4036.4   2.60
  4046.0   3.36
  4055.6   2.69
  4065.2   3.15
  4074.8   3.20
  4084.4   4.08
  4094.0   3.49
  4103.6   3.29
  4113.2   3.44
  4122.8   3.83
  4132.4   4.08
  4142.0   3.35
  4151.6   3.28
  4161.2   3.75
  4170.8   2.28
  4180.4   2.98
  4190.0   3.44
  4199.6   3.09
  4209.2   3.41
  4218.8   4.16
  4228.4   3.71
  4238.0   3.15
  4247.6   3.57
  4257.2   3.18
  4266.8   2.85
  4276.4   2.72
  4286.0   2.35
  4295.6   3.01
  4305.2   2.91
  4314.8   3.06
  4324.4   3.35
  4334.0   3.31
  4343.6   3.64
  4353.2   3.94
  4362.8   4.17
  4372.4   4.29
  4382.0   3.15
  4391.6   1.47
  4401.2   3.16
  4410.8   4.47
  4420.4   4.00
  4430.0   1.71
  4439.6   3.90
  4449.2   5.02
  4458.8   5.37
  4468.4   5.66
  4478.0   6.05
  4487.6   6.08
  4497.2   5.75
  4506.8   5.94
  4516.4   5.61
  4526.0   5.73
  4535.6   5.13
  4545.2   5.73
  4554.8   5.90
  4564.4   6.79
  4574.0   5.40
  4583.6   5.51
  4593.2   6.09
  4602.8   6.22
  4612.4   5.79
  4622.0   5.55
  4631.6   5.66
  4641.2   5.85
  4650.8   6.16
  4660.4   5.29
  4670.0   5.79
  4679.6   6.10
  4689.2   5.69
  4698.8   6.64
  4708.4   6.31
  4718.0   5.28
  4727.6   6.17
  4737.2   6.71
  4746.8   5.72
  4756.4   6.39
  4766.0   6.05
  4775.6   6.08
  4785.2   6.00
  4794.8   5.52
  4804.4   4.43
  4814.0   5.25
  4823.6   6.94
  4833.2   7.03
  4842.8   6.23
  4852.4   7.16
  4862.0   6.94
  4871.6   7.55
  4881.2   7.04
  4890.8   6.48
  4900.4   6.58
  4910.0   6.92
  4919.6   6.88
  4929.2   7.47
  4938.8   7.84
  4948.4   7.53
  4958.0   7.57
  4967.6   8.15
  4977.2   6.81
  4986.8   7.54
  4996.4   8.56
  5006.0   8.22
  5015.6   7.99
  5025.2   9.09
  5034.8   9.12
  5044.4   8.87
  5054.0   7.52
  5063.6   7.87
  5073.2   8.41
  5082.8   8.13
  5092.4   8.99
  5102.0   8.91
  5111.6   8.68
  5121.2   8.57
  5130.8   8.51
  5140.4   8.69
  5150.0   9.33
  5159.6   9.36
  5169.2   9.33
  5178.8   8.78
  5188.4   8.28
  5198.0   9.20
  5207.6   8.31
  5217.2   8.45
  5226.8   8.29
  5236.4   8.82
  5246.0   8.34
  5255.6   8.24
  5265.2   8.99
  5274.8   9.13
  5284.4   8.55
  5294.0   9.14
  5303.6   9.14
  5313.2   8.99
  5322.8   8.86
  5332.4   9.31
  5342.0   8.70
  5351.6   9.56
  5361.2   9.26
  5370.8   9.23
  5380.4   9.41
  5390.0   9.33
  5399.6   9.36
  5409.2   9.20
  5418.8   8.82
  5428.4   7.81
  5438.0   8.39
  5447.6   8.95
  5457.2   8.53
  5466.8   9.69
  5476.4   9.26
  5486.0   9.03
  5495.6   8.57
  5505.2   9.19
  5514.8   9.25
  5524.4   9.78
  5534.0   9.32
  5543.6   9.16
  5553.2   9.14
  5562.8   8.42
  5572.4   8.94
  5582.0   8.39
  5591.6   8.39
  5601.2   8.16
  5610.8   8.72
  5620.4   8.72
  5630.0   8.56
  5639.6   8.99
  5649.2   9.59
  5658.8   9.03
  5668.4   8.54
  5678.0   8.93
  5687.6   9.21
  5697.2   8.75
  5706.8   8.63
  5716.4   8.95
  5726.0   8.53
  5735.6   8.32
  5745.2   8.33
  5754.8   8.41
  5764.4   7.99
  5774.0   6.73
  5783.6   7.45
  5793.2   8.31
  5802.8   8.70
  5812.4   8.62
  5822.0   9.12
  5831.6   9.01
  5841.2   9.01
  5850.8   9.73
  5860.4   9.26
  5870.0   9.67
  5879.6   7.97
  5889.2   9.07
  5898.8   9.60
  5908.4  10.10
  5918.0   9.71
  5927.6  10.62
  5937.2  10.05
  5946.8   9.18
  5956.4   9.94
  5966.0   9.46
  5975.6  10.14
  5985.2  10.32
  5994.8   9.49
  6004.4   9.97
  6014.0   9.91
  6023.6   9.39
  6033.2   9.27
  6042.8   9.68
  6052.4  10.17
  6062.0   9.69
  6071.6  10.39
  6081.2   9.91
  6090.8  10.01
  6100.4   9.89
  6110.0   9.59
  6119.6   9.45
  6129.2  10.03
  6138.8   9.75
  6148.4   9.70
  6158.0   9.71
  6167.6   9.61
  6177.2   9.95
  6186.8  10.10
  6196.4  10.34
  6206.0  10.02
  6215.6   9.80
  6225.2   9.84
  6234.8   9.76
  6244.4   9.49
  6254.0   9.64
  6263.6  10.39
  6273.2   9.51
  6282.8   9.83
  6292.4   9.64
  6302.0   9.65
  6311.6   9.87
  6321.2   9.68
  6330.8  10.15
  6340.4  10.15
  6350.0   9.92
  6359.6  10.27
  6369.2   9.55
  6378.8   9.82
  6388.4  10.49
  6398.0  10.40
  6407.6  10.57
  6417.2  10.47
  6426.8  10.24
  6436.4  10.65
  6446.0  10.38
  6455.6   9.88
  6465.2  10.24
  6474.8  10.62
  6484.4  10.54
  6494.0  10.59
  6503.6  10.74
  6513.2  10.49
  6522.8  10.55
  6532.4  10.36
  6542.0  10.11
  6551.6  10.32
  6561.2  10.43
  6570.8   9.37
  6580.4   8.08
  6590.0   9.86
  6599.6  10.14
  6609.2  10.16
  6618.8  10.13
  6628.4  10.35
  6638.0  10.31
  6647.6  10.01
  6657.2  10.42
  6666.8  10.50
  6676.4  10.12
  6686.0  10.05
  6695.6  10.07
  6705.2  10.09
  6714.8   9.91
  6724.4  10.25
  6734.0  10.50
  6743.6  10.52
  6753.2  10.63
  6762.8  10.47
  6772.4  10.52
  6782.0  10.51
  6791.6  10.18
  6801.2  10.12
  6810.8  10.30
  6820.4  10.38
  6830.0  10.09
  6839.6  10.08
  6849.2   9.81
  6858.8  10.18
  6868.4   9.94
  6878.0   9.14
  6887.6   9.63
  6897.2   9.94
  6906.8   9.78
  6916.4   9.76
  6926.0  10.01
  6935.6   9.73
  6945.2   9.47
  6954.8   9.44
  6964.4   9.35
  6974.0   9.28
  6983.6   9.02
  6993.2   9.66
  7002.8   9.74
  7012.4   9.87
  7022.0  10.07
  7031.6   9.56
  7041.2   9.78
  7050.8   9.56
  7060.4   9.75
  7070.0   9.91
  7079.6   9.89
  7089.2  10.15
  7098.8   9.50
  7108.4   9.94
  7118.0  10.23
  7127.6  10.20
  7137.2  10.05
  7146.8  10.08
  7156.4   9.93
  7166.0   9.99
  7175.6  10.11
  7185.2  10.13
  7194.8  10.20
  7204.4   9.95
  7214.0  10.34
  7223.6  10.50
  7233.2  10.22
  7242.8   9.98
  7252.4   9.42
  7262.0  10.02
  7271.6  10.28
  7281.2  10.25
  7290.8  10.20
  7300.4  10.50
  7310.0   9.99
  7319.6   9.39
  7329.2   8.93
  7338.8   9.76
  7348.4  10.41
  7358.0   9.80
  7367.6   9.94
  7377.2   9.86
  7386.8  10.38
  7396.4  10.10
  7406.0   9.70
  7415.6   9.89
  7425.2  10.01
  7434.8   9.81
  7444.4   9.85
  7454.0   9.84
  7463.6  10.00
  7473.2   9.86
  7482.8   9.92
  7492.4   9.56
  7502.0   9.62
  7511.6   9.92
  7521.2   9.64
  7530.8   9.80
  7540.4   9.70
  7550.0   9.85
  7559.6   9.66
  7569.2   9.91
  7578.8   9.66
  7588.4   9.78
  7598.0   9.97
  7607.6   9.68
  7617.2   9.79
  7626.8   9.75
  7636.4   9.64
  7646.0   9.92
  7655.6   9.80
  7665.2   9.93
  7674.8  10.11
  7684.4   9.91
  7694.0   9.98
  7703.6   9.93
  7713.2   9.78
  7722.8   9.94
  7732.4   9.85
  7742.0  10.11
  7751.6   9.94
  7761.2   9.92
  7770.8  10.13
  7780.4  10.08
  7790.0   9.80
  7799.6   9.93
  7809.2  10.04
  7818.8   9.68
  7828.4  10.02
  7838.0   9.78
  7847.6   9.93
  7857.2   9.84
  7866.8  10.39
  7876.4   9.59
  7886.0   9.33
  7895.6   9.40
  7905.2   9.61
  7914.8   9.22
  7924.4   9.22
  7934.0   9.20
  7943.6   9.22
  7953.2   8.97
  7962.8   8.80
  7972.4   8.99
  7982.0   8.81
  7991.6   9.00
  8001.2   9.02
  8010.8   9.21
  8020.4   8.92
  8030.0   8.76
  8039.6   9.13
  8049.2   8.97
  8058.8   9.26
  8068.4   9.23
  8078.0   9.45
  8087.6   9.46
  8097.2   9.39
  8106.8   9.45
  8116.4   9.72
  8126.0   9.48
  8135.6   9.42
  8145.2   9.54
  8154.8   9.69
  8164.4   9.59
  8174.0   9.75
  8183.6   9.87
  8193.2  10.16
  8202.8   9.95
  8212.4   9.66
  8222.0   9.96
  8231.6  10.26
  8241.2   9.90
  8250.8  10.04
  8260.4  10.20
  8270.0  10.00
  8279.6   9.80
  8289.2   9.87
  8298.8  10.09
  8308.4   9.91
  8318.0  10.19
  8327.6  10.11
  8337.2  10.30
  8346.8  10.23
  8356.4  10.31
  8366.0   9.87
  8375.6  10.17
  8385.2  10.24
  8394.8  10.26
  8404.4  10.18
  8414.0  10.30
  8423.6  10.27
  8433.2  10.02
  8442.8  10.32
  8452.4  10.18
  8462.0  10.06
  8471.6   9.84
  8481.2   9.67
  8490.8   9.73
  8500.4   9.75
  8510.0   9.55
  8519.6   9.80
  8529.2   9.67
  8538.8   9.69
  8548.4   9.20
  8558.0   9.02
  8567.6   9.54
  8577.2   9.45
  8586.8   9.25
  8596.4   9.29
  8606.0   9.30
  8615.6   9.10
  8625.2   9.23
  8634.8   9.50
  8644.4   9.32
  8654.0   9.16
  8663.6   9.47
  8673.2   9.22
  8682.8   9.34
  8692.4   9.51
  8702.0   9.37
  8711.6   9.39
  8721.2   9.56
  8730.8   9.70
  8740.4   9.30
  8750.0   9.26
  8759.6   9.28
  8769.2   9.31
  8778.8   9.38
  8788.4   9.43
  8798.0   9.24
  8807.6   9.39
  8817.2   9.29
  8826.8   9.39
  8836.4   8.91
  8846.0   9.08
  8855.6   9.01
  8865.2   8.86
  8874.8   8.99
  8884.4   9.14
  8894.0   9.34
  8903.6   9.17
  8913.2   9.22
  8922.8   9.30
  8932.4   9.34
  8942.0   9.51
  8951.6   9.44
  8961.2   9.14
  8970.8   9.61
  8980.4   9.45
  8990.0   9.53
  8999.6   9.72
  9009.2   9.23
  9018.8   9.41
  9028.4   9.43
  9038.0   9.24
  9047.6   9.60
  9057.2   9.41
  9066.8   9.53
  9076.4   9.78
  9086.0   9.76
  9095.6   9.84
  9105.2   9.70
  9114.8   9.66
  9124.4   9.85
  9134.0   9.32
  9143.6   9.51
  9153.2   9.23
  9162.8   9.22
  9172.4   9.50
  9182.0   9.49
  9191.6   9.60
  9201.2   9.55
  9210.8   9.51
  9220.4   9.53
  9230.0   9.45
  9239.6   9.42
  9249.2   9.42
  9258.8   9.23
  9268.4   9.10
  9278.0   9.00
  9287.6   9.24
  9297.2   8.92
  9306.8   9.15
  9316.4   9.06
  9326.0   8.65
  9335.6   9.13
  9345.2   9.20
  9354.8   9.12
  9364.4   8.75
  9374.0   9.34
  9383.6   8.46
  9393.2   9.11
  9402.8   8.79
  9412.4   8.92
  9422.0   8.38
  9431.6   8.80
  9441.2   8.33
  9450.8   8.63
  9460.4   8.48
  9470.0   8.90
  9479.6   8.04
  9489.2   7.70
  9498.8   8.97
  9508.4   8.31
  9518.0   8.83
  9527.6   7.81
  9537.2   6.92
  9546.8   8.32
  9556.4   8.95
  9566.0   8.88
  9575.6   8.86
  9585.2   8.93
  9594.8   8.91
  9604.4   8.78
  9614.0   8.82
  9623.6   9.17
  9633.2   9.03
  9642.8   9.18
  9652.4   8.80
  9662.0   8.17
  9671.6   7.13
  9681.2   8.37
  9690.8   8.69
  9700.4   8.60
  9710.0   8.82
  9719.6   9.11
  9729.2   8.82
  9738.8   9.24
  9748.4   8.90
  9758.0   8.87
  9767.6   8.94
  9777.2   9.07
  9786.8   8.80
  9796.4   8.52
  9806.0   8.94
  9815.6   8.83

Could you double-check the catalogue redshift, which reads 0.12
